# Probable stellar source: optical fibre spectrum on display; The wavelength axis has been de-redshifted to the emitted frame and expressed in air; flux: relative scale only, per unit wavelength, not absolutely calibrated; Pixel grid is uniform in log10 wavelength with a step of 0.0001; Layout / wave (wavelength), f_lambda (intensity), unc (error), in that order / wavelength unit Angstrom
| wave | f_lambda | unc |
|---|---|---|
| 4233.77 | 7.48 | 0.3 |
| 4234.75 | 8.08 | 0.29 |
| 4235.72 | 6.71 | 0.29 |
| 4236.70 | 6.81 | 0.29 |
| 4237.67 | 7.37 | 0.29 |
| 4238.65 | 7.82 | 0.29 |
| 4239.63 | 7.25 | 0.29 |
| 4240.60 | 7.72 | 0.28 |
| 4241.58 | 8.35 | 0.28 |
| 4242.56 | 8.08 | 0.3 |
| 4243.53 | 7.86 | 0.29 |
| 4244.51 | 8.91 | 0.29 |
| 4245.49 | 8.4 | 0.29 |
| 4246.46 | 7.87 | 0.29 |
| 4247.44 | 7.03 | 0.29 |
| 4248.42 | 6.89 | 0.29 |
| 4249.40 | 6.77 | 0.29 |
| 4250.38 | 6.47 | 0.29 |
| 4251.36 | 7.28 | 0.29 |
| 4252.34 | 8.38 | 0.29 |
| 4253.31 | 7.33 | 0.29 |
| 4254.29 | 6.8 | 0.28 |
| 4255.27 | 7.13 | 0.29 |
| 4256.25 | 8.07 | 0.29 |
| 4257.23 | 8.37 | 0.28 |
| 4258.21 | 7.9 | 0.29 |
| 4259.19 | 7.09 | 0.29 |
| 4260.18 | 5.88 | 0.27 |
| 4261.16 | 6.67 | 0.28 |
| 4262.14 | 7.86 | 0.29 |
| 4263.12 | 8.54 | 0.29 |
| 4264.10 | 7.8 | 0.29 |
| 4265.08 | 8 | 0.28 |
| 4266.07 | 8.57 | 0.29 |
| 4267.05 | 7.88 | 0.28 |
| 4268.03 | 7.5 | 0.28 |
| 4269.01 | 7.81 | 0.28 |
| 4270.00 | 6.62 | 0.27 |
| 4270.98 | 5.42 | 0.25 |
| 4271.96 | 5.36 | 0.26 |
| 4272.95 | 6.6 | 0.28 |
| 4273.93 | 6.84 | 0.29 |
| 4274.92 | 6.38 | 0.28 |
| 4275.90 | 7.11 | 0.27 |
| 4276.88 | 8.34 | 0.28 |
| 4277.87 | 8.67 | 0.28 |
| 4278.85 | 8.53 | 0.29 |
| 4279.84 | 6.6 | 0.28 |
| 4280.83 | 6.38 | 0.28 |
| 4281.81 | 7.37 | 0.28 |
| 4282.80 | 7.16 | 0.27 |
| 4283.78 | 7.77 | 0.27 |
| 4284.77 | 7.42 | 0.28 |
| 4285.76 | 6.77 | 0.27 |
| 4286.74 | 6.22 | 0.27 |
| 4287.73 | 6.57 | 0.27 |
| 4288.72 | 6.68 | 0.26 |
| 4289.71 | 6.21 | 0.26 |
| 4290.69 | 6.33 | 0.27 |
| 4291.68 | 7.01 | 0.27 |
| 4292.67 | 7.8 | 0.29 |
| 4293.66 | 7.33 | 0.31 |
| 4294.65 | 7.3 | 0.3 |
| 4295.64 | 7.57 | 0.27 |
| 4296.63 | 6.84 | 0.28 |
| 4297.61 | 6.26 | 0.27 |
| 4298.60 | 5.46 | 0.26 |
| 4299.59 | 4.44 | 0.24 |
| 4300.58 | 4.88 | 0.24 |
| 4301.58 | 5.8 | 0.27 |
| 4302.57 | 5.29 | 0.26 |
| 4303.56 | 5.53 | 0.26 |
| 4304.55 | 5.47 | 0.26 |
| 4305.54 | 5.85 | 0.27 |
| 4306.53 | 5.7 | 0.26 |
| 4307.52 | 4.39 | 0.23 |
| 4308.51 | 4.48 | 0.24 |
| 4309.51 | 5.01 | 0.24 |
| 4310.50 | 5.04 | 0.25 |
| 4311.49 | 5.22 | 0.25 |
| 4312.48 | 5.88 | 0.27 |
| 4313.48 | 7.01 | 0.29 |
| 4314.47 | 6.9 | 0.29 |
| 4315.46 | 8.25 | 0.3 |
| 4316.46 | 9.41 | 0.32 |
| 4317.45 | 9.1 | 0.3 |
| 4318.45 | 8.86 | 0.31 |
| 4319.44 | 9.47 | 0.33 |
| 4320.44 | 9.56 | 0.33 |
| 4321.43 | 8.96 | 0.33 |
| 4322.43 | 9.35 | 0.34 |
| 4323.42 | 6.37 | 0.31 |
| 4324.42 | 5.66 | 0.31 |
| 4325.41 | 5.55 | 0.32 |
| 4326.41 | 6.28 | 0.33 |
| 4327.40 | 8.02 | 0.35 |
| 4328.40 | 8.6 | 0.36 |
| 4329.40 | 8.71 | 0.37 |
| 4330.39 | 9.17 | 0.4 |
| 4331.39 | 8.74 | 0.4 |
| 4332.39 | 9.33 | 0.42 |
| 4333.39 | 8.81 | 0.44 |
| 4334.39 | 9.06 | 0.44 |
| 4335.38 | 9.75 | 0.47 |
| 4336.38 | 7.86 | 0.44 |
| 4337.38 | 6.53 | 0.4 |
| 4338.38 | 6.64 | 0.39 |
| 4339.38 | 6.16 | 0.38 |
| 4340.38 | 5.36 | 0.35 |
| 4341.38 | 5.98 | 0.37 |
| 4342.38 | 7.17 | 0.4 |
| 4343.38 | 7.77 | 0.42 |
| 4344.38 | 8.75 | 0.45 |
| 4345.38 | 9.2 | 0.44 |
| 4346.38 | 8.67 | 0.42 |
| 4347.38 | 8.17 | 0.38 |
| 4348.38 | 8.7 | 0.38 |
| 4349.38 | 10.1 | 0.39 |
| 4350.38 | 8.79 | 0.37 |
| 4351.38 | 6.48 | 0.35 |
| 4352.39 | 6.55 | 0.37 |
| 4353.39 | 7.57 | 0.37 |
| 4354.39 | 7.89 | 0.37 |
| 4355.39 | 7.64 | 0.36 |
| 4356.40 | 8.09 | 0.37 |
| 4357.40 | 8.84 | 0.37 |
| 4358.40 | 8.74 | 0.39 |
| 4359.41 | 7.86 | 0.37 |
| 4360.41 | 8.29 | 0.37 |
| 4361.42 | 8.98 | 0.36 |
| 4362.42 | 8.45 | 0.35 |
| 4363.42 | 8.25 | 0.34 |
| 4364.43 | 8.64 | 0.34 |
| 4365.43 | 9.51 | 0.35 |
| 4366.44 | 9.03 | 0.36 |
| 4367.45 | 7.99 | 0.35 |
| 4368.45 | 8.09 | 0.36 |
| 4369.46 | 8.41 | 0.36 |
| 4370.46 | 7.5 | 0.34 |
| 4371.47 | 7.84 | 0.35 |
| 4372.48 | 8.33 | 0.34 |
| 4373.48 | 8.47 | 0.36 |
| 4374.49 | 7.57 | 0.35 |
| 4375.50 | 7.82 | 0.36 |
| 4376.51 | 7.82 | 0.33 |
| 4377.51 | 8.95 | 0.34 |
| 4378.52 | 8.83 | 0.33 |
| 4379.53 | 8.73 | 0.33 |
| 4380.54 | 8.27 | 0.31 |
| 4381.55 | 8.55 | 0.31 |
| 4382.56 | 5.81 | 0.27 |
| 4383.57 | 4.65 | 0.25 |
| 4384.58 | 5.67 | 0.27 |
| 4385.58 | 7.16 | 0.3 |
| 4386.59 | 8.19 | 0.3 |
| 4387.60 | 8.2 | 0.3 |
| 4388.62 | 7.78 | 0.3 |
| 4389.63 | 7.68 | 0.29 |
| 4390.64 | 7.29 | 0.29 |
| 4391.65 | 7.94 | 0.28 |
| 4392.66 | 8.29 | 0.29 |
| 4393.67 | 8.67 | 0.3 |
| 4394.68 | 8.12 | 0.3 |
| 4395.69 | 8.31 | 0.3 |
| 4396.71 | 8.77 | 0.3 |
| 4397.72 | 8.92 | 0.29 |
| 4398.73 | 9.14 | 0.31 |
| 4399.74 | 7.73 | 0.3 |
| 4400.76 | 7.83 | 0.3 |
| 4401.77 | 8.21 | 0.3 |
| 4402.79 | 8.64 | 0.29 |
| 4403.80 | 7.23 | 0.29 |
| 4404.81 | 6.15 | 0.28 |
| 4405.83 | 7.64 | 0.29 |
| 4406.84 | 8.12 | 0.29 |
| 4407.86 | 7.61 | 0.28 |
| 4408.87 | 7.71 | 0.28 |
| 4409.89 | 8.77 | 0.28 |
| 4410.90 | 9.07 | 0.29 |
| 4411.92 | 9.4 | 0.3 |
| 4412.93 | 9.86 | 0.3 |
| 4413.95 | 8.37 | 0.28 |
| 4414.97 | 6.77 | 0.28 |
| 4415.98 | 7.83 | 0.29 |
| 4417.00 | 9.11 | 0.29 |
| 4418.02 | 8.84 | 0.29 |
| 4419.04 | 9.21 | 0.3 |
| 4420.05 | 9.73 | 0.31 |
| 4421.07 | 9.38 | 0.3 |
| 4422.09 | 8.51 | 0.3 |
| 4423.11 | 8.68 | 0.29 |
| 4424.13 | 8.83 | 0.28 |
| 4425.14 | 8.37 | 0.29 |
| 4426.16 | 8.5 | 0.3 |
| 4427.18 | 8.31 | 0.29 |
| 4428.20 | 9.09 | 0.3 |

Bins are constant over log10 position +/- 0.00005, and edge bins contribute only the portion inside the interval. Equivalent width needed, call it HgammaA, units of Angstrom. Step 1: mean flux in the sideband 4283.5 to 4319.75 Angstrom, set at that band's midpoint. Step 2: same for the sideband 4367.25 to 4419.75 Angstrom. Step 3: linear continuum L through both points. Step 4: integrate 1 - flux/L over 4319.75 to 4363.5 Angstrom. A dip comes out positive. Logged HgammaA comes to -5.0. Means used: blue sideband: 6.5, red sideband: 8.04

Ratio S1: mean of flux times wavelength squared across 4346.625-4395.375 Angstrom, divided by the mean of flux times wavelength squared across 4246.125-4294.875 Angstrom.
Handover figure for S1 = 1.17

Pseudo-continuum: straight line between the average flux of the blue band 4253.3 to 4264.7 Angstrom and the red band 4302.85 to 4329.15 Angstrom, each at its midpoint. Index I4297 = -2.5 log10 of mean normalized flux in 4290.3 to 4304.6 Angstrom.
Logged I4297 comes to 0.14 mag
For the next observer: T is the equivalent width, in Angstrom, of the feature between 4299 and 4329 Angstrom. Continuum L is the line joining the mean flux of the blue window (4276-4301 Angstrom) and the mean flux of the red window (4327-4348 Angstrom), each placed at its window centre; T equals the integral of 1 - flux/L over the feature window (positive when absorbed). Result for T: 3.3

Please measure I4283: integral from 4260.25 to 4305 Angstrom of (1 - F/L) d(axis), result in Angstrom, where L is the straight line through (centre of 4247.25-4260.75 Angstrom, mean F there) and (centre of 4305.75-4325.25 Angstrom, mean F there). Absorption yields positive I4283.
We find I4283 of 1.85 Angstrom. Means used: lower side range 7.24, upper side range 7.04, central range 6.86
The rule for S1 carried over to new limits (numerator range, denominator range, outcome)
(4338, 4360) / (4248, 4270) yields 1.09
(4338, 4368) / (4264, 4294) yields 1.17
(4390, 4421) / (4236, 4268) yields 1.18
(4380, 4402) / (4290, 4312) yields 1.38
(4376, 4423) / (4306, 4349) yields 1.11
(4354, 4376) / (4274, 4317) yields 1.31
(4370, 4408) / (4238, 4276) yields 1.13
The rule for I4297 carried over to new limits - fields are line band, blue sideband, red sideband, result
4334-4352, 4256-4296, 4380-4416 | -0.03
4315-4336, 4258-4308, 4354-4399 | -0.15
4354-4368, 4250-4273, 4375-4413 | -0.09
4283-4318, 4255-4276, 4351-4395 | 0.17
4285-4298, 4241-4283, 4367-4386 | 0.10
